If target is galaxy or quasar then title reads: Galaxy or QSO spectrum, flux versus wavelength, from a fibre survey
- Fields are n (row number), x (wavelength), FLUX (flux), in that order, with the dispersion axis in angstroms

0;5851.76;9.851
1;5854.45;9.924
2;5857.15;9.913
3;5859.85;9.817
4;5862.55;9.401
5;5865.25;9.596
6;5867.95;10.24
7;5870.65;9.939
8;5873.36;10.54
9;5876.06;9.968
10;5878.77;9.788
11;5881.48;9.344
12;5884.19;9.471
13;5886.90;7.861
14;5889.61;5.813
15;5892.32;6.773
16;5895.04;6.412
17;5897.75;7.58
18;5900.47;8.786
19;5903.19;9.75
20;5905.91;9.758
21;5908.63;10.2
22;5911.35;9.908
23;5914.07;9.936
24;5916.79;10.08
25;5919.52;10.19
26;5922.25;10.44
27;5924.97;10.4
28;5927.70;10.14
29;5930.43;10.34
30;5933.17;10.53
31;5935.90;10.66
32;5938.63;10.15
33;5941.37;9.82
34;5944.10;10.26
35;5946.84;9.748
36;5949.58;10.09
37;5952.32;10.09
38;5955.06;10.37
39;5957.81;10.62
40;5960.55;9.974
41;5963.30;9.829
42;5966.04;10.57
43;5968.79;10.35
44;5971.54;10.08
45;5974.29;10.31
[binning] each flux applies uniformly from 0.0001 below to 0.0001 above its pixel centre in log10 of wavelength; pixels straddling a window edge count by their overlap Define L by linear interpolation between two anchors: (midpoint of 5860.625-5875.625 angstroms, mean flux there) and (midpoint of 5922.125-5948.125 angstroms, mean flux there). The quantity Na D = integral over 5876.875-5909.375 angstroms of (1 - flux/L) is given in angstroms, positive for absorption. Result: 5.18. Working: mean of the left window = 9.94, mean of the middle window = 8.45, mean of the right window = 10.2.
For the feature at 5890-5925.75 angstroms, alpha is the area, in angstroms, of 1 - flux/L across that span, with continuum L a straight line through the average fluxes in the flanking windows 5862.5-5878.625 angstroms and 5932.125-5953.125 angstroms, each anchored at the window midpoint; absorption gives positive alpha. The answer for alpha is 3.3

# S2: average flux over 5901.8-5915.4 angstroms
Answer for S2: 9.91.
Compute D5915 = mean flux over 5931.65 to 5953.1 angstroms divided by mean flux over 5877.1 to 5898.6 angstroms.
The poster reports 1.28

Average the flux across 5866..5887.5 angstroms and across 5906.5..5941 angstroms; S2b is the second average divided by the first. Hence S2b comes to 1.05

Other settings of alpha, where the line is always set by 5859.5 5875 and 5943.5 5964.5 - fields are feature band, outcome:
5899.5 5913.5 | 0.4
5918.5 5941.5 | -0.6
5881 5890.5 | 1.8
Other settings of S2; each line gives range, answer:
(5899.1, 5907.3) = 9.43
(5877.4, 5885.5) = 9.53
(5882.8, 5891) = 7.72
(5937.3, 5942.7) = 9.98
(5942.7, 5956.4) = 10.1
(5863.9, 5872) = 9.93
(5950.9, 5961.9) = 10.3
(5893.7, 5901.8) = 7.59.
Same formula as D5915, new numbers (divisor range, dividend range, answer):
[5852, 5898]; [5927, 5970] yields 1.13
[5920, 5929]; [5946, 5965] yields 0.98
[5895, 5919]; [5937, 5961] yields 1.08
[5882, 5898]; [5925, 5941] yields 1.39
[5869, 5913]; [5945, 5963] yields 1.14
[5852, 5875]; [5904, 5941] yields 1.03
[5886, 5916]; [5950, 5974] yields 1.21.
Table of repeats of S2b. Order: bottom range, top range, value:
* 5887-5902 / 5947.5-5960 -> 1.43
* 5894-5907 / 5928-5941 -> 1.22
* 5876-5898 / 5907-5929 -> 1.27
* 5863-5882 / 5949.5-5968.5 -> 1.03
